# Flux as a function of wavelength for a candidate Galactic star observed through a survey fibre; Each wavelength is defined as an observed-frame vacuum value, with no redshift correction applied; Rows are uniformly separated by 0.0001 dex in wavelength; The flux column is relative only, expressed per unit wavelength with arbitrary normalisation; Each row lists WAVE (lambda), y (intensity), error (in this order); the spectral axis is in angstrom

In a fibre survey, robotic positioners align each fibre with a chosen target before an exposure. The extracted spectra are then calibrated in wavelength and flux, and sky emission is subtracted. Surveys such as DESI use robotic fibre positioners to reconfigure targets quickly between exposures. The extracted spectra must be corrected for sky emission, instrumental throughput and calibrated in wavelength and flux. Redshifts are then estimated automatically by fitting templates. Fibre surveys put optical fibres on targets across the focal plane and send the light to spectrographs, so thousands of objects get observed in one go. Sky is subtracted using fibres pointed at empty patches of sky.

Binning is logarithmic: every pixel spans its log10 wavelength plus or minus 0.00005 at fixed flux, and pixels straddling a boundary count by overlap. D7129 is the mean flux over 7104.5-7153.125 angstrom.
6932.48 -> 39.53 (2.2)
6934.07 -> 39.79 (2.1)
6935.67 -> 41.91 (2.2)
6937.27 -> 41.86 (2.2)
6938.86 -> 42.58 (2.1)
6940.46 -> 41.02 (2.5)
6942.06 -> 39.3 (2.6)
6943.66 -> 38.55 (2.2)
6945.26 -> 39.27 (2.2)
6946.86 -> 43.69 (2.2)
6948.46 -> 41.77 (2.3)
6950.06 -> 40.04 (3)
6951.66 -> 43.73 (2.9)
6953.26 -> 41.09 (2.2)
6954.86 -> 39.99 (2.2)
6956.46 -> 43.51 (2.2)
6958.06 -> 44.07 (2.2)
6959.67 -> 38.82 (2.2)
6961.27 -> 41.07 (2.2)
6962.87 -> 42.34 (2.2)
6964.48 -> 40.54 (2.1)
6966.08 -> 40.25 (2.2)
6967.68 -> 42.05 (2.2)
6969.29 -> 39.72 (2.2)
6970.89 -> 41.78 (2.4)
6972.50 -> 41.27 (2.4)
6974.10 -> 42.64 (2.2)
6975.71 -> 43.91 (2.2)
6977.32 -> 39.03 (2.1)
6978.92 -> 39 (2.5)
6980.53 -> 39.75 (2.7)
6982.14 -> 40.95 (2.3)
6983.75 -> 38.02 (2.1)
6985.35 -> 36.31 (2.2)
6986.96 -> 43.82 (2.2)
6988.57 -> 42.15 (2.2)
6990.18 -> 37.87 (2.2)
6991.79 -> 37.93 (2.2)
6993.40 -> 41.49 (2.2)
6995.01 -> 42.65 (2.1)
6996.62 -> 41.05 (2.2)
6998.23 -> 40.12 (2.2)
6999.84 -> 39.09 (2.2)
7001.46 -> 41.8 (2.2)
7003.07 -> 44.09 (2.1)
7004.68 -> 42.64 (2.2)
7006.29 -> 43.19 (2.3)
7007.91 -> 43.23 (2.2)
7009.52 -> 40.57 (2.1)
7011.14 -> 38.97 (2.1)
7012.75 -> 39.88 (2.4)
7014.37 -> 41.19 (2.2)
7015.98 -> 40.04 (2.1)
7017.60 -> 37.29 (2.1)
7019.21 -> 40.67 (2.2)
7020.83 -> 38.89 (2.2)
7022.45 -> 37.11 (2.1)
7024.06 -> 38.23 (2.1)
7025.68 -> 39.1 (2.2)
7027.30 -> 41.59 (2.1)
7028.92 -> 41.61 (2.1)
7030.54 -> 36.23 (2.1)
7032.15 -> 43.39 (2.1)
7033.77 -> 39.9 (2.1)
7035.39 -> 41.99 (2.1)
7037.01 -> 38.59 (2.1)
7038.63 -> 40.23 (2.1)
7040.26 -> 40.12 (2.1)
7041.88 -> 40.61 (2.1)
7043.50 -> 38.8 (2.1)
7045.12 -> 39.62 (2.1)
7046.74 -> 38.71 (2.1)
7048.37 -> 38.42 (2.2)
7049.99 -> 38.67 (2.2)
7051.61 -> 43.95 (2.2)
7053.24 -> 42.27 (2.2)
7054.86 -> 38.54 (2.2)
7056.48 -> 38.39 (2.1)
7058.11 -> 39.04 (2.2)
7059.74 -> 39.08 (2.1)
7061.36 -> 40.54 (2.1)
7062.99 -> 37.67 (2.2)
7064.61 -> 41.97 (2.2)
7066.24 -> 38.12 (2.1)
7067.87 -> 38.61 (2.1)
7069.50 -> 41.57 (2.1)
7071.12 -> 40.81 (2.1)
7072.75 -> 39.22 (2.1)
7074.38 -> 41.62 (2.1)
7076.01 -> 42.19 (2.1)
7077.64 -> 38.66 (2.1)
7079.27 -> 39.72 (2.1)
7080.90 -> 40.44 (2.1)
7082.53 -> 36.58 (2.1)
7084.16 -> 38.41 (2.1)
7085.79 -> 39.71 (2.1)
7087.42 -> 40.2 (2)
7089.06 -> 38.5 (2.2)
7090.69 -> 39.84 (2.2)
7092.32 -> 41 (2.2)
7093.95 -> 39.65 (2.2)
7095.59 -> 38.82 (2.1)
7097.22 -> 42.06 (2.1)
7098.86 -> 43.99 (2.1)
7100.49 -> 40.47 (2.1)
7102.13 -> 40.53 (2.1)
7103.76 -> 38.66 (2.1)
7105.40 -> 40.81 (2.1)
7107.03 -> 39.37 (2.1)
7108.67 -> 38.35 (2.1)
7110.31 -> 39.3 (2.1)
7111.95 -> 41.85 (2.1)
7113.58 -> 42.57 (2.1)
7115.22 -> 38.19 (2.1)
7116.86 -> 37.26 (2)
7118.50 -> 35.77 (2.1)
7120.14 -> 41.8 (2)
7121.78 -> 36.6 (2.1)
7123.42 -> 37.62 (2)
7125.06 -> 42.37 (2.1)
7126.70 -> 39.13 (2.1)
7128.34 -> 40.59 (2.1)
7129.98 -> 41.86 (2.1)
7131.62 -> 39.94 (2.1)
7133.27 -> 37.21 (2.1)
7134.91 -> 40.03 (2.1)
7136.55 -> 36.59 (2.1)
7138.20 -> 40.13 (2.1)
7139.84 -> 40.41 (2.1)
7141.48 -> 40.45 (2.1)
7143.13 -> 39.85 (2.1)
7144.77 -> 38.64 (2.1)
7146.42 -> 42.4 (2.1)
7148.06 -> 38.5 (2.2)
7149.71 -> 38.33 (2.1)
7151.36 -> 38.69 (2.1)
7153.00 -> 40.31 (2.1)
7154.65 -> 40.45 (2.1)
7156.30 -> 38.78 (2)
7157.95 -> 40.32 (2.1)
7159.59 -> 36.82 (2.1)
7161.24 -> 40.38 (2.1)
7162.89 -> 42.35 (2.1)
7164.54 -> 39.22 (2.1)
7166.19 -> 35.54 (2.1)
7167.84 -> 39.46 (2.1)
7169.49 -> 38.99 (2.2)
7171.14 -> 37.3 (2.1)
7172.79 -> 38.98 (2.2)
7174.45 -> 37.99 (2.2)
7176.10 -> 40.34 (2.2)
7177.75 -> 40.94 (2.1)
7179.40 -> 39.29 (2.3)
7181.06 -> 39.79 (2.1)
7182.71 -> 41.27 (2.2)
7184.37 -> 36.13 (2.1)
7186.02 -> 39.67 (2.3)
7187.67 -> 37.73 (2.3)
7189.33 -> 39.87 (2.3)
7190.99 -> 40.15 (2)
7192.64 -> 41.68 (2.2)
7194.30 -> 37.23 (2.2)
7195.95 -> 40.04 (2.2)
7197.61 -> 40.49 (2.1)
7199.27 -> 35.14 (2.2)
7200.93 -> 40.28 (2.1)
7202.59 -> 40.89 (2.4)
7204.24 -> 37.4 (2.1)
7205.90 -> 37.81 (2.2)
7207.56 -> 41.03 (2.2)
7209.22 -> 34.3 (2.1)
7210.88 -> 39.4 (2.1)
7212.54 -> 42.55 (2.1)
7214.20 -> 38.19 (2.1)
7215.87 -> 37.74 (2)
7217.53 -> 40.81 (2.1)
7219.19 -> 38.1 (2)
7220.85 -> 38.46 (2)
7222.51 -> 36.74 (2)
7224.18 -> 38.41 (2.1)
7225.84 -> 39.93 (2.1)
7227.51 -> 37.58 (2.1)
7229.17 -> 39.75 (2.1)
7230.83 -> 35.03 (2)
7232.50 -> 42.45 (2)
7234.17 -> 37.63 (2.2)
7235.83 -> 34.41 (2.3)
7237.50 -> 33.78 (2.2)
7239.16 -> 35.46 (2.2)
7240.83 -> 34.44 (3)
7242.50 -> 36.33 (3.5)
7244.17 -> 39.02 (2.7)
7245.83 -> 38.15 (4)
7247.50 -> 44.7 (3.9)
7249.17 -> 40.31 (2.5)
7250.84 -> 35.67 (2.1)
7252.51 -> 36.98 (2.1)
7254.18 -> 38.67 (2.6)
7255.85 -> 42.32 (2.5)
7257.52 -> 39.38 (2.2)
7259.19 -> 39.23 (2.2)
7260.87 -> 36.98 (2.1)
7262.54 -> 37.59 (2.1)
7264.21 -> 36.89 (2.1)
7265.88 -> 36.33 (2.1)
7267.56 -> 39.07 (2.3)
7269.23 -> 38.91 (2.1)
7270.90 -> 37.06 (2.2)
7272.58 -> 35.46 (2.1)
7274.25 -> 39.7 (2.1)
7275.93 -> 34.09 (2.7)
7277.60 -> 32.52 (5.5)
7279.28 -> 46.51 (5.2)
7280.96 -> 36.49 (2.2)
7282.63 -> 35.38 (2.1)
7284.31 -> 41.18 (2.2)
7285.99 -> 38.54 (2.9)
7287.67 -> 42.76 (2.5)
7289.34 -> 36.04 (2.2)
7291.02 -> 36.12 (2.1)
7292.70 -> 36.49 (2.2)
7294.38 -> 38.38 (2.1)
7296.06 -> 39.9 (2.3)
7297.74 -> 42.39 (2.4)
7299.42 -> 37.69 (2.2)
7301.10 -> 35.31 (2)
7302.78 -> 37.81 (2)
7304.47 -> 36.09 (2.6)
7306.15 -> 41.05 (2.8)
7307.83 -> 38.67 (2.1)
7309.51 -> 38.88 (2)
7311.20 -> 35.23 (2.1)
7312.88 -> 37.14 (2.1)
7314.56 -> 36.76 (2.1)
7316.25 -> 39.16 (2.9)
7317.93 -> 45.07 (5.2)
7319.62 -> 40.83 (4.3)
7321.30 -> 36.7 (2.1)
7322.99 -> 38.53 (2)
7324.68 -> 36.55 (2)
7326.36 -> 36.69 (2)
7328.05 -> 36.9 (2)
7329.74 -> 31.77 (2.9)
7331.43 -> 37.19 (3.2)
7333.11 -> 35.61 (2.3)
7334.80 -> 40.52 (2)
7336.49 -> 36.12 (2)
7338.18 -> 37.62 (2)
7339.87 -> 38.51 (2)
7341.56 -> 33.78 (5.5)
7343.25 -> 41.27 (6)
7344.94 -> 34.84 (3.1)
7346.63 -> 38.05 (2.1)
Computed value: 39.5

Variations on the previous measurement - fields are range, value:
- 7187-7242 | 38.3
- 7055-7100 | 39.9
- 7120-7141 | 39.5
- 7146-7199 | 39.3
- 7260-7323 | 38.1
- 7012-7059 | 39.8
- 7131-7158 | 39.4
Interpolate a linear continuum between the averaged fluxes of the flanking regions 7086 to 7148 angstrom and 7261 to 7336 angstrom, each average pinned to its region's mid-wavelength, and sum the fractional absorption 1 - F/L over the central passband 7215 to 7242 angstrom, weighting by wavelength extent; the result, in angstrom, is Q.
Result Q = 0.8 angstrom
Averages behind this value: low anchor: 39.8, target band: 37.5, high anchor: 37.9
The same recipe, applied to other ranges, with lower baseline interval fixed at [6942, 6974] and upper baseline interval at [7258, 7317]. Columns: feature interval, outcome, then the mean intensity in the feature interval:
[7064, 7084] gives 0.1 angstrom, 39.9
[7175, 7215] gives -0.4 angstrom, 39.2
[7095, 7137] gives -0.1 angstrom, 39.7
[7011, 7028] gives 0.5 angstrom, 39.4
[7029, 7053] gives 0.2 angstrom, 40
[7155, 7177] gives 0.1 angstrom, 39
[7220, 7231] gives 0.1 angstrom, 38.2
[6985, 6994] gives 0.2 angstrom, 40.1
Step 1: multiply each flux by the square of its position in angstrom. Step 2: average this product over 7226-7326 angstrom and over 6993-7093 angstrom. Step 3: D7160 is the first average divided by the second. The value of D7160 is 1.0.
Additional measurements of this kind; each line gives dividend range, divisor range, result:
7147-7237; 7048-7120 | 1.01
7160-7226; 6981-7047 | 1.02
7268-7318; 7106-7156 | 1.01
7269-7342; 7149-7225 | 1.00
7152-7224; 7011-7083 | 1.02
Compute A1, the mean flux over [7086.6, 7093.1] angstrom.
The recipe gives 39.9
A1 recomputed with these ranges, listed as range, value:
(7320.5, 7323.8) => 37.6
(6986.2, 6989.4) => 42.9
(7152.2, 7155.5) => 40.3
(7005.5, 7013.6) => 41.1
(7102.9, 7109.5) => 39.3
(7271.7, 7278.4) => 35.5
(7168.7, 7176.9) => 38.7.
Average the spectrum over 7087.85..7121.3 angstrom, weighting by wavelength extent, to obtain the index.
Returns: 39.9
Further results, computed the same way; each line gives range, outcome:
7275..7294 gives 37.8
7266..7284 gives 37.6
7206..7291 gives 38.1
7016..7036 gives 39.7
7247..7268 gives 38.7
